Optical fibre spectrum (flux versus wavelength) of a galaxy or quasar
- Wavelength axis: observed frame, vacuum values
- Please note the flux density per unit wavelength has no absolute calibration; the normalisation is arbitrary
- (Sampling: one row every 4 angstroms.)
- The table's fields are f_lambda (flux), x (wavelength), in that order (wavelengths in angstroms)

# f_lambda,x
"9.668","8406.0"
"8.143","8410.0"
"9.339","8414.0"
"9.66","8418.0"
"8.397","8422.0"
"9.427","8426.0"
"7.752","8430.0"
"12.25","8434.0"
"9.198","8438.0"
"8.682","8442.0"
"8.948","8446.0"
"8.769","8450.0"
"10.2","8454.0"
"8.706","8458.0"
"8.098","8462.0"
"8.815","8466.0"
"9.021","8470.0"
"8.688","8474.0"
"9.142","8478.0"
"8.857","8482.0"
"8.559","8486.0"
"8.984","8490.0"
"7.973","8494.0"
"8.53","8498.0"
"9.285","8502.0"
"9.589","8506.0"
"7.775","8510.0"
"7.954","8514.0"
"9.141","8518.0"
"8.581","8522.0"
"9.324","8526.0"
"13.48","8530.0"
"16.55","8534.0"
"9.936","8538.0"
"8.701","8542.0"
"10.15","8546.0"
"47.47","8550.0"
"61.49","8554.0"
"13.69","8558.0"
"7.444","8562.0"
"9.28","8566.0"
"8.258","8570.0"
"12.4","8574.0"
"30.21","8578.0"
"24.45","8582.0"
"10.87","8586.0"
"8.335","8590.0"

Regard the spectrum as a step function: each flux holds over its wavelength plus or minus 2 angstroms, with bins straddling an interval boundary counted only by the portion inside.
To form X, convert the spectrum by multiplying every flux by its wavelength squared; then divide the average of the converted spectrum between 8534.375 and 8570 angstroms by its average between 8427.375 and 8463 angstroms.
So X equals 2.24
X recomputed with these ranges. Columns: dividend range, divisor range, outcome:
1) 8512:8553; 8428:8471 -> 1.71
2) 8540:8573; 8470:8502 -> 2.39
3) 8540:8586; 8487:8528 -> 2.42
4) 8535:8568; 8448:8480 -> 2.39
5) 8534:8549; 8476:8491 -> 1.49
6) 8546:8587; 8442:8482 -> 2.55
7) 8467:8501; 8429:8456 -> 0.93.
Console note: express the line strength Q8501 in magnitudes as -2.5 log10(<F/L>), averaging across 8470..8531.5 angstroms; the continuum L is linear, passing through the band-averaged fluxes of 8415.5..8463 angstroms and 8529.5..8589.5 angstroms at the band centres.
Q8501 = 0.48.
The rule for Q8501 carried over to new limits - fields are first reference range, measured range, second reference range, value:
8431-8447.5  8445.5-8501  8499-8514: 0.05 mag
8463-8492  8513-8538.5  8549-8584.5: 0.46 mag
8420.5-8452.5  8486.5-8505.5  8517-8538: 0.21 mag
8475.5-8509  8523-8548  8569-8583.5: 0.25 mag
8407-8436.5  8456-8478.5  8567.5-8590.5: 0.28 mag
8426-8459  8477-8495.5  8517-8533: 0.15 mag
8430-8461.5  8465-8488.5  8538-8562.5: 0.48 mag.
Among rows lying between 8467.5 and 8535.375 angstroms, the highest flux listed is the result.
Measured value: 16.55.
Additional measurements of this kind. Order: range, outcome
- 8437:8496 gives 10.2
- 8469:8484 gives 9.142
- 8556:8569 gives 13.69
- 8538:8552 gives 47.47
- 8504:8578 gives 61.49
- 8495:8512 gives 9.589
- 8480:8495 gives 8.984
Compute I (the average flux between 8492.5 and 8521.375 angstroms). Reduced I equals 8.62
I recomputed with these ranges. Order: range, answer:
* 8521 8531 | 10.3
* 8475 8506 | 8.81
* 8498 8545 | 9.97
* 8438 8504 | 8.84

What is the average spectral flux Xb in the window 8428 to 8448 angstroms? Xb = 9.37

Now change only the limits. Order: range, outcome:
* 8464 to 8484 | 8.9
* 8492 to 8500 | 8.25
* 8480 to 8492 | 8.8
